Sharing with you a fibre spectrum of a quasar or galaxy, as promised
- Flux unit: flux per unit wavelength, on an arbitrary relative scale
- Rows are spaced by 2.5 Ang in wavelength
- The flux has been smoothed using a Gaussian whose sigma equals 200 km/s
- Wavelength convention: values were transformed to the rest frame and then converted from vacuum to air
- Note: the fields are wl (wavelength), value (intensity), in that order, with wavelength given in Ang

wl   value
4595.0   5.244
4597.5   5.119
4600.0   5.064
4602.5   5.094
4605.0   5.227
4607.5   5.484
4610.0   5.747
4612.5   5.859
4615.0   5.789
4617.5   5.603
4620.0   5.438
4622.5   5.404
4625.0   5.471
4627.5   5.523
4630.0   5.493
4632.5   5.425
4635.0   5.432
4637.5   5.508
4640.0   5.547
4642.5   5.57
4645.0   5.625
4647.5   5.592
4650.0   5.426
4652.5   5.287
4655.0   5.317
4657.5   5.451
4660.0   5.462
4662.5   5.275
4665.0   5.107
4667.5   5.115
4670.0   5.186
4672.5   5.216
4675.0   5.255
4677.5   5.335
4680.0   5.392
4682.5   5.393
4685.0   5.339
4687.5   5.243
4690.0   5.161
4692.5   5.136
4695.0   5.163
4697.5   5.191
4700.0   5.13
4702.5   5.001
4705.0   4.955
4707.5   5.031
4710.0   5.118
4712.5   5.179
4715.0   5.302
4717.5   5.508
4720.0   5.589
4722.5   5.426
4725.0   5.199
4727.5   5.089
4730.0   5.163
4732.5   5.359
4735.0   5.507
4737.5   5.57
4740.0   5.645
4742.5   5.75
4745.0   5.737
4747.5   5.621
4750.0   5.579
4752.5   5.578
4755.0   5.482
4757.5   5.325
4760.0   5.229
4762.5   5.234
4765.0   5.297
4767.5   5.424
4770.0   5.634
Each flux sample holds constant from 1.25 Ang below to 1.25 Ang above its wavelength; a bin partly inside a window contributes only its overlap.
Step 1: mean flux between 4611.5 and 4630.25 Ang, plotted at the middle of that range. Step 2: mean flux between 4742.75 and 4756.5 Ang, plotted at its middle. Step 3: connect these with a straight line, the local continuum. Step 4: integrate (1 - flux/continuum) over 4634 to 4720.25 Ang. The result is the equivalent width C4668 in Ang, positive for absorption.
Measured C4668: 4.5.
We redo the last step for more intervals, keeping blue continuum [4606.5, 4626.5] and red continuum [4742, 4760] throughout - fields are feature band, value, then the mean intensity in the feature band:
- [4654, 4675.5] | 1.22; 5.26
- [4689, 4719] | 2.20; 5.16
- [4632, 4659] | 0.57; 5.47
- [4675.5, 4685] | 0.37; 5.36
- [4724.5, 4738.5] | 0.61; 5.32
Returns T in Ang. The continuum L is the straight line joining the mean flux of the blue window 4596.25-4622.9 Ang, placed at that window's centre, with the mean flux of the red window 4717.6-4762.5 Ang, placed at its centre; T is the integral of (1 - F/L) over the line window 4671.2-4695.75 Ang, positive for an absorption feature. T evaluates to 0.8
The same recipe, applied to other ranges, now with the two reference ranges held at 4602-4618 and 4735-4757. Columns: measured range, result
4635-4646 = 0.0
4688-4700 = 0.9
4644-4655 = 0.2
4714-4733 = 0.9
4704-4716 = 1.0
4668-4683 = 0.8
